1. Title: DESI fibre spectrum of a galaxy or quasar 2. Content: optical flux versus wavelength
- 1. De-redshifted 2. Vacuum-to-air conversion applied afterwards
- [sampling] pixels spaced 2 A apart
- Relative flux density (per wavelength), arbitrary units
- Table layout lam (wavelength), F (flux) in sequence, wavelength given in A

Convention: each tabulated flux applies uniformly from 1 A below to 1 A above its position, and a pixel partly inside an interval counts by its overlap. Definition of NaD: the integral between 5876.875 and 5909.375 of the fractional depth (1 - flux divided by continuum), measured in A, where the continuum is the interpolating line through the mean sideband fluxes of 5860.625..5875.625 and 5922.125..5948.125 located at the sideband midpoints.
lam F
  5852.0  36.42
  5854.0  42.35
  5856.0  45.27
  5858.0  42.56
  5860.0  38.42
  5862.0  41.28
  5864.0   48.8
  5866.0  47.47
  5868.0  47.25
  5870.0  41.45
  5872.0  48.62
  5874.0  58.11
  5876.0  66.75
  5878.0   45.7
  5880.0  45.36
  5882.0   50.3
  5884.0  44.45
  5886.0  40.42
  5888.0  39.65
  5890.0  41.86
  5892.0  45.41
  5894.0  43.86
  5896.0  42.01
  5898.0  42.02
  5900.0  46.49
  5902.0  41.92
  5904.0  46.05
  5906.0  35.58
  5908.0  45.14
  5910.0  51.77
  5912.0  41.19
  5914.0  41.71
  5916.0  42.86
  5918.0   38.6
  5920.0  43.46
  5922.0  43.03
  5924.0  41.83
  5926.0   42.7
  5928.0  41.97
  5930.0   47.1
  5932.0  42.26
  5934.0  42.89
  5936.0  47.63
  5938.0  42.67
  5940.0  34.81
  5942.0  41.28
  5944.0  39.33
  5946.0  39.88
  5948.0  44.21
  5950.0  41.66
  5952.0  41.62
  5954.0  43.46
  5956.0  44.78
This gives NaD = 1.57 A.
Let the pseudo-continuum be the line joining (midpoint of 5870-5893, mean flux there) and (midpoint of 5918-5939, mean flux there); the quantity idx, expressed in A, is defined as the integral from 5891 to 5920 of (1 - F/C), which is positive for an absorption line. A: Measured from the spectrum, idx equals 1.4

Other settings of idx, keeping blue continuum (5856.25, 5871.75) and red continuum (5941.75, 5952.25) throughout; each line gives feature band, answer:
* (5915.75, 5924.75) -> 0.1 A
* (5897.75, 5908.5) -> 0.0 A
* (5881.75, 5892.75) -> 0.0 A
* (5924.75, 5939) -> -0.7 A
